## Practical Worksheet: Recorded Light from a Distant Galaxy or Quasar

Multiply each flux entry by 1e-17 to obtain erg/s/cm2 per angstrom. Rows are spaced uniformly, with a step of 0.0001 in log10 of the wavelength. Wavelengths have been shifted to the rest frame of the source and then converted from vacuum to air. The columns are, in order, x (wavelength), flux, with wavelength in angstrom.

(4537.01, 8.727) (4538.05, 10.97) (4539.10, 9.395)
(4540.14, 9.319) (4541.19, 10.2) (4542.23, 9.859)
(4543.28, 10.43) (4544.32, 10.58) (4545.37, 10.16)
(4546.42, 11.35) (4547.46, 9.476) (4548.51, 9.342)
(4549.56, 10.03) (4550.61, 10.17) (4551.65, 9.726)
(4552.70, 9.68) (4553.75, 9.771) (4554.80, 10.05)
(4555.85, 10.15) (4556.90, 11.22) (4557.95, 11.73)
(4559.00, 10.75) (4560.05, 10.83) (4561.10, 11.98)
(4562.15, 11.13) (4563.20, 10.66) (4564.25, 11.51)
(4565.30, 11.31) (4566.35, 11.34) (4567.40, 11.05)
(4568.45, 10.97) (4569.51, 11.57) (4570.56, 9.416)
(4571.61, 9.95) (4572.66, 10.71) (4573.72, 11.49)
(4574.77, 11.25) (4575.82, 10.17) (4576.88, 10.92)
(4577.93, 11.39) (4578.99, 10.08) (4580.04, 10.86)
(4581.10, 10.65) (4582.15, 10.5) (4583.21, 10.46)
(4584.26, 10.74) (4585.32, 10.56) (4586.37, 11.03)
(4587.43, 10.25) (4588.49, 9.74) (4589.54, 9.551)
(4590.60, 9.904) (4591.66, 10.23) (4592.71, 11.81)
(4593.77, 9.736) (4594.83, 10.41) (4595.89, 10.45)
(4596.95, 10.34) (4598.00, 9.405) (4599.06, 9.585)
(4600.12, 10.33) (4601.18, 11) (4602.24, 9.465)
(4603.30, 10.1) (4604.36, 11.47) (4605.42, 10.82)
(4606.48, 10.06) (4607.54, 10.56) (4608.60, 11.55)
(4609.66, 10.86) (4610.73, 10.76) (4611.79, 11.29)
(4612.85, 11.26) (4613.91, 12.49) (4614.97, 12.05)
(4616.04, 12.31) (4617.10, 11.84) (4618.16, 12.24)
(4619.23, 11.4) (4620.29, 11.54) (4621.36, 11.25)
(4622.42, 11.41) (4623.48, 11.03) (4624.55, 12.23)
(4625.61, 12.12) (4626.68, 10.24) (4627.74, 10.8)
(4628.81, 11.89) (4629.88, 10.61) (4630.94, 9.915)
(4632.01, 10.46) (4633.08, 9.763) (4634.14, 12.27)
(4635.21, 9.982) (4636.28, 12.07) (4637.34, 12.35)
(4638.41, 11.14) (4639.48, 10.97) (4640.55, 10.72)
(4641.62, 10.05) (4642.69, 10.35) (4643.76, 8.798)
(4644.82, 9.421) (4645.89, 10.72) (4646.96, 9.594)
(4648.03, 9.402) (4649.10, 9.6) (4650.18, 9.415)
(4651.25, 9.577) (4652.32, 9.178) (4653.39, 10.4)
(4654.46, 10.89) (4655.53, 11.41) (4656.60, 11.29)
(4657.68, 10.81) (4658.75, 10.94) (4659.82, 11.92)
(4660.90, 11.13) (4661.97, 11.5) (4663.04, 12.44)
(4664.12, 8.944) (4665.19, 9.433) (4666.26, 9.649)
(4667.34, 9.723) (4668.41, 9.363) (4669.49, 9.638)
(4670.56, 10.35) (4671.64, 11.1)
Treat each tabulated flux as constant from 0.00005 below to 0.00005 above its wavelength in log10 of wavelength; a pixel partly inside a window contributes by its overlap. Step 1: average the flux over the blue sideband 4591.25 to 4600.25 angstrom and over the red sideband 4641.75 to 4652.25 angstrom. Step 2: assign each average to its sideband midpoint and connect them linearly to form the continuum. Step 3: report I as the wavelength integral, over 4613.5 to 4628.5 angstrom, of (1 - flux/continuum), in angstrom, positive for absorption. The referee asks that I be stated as -2.5 angstrom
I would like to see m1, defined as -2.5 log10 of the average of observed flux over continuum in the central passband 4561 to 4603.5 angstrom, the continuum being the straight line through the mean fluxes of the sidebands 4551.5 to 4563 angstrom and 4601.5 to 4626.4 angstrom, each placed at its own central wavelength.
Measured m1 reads 0.04 mag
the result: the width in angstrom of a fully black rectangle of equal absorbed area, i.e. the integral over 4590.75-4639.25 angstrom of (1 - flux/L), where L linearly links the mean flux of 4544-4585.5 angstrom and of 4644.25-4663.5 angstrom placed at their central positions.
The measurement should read -1.9 angstrom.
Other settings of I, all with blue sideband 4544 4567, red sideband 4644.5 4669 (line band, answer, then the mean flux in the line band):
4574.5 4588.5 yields -0.16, 10.6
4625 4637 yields -0.67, 11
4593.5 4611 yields 0.07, 10.4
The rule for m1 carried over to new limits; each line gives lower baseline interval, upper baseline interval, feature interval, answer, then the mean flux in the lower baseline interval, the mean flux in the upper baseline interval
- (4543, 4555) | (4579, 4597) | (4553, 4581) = -0.06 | 10.1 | 10.4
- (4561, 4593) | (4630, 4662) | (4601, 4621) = -0.06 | 10.7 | 10.5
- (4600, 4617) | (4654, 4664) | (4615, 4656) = 0.04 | 11.1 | 11.3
